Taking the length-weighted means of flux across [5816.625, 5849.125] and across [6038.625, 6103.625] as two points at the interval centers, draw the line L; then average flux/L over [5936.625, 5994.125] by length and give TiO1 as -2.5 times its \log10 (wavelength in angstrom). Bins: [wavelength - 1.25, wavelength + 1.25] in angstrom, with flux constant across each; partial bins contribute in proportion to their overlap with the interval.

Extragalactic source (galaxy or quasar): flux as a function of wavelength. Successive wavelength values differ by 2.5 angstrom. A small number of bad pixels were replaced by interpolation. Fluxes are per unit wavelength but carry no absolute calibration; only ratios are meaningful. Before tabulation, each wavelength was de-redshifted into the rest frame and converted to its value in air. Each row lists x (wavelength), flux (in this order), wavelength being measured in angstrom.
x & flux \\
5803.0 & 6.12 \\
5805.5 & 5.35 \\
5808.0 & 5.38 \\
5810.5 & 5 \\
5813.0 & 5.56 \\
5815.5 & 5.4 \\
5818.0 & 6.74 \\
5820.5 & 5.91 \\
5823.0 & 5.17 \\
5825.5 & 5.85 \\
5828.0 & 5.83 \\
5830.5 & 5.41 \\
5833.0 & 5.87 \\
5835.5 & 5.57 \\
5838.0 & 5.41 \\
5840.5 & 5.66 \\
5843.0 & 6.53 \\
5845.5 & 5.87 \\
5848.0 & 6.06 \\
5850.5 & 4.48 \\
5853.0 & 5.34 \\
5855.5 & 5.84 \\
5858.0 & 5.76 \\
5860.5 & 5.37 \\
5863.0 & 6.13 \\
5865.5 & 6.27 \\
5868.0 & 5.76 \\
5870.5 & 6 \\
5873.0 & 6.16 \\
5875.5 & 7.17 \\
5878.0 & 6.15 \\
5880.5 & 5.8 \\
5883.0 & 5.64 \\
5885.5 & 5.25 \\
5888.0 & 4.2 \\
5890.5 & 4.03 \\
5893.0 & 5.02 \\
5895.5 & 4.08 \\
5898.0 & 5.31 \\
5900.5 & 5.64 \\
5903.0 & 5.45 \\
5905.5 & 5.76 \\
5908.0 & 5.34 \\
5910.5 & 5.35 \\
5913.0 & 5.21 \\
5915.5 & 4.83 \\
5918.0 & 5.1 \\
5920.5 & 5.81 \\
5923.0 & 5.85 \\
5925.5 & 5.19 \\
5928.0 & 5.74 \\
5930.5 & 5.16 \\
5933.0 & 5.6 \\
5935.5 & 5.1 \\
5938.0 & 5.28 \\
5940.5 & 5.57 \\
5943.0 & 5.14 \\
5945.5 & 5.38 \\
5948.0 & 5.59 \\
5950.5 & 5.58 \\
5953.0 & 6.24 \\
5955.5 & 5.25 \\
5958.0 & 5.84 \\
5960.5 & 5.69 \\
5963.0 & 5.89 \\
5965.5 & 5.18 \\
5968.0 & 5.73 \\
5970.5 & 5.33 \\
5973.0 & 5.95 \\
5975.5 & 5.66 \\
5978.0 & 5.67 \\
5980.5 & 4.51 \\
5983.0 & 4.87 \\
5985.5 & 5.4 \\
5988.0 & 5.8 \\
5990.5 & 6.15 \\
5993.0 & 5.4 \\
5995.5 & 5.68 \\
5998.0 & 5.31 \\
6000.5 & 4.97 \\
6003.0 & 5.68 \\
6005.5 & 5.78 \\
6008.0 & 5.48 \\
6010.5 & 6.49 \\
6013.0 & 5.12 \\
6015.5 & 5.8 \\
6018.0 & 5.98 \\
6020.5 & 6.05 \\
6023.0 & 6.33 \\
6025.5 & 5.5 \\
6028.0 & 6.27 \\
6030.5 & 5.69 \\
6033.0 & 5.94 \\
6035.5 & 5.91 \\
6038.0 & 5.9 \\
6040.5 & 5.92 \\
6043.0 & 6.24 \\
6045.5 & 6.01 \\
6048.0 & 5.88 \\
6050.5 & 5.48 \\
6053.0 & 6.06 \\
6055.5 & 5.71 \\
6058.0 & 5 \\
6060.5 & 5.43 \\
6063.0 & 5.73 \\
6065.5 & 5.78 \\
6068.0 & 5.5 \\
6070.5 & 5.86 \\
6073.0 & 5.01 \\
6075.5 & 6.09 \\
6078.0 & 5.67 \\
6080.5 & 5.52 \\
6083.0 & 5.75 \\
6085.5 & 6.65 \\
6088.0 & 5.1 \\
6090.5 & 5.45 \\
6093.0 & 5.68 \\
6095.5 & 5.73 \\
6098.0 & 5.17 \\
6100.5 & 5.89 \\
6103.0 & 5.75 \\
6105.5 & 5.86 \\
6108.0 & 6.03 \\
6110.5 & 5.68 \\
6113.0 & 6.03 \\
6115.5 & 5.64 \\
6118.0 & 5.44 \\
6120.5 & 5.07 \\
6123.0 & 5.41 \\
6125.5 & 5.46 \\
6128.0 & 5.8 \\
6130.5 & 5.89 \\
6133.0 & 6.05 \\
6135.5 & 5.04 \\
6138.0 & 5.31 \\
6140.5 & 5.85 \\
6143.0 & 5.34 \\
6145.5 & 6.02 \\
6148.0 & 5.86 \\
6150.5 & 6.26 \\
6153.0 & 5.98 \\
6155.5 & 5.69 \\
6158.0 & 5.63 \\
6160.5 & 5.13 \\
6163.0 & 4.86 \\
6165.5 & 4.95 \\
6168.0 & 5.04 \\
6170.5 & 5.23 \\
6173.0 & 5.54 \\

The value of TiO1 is 0.04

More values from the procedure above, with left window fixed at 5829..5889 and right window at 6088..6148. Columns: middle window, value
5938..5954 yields 0.03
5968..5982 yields 0.05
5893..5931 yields 0.08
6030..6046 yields -0.05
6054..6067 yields 0.02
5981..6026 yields 0.01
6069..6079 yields 0.00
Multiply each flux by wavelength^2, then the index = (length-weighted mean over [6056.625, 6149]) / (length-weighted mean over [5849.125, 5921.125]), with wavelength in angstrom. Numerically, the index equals 1.1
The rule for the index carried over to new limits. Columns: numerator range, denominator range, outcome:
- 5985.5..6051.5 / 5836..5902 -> 1.09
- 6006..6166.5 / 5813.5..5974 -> 1.09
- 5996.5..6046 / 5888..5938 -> 1.16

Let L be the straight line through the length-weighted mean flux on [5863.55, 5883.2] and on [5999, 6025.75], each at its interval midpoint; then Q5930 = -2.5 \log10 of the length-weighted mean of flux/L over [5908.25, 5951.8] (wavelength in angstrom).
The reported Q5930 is 0.12 mag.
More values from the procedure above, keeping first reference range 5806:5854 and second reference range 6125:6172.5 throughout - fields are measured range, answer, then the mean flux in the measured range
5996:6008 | 0.03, 5.45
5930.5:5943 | 0.05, 5.34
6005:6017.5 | -0.03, 5.75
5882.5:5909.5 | 0.11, 5.05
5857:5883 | -0.08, 6.04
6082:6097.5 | -0.03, 5.7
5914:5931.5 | 0.04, 5.38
